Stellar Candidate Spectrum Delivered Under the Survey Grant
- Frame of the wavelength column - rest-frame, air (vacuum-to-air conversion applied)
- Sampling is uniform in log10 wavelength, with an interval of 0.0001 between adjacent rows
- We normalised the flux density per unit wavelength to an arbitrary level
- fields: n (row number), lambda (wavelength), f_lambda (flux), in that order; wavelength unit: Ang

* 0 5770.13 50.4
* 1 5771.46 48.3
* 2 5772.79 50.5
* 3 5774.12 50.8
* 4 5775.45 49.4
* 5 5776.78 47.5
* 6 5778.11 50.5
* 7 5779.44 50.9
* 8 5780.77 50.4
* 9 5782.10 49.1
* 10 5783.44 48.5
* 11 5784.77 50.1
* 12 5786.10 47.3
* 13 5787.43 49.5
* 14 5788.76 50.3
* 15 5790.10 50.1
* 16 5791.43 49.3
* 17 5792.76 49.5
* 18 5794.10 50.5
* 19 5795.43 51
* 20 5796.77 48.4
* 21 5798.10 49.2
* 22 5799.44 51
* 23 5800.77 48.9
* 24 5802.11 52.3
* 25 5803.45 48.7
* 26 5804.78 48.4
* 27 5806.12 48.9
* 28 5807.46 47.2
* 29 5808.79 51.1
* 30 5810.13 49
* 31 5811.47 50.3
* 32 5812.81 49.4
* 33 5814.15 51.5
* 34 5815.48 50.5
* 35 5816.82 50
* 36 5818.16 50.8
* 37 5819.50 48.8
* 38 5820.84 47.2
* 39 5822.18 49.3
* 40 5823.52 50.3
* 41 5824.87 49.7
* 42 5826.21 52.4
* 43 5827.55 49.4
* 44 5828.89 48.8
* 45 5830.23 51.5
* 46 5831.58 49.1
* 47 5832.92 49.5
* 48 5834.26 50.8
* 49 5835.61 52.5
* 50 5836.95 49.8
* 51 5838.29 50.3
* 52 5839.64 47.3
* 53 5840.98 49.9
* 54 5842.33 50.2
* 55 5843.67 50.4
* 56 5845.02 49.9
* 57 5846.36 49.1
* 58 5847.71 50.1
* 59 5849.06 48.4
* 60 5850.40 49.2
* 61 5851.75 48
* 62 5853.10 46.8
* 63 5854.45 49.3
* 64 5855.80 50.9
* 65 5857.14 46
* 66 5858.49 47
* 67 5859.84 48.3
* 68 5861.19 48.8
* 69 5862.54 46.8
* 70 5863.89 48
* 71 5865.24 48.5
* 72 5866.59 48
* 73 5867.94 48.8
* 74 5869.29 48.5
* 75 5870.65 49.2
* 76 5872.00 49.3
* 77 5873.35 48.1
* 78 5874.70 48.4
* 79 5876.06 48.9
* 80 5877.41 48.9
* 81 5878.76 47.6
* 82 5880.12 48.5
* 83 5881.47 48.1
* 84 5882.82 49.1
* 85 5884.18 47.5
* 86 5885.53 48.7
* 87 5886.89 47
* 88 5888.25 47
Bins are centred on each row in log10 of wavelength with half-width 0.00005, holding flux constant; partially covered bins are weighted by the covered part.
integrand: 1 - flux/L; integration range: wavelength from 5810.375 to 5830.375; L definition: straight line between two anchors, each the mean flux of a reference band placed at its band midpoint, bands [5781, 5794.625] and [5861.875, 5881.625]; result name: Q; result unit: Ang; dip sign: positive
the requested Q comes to -0.4 Ang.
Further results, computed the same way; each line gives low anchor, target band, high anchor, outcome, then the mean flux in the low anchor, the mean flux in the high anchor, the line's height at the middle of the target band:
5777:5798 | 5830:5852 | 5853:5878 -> -0.45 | 49.6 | 48.4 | 48.8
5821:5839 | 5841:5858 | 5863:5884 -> 0.13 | 50.2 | 48.5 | 49.4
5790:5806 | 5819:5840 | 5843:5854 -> -0.25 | 49.7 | 49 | 49.3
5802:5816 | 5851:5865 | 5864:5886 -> 0.23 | 49.7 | 48.5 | 48.8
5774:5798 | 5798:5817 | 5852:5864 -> -0.26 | 49.6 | 48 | 49.1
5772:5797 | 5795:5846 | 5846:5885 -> -0.74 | 49.7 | 48.4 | 49.1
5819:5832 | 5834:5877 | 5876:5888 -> -0.03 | 49.6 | 48.2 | 48.9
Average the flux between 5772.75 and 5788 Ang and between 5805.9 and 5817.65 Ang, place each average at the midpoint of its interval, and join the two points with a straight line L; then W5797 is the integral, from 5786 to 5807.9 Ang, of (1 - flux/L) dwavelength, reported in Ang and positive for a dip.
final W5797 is 0.1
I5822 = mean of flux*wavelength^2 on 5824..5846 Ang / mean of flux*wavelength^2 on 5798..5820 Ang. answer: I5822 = 1.01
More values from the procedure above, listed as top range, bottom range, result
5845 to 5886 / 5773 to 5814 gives 1.00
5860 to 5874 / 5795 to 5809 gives 1.00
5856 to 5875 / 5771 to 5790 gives 1.00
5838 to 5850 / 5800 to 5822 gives 1.01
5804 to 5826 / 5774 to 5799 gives 1.01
